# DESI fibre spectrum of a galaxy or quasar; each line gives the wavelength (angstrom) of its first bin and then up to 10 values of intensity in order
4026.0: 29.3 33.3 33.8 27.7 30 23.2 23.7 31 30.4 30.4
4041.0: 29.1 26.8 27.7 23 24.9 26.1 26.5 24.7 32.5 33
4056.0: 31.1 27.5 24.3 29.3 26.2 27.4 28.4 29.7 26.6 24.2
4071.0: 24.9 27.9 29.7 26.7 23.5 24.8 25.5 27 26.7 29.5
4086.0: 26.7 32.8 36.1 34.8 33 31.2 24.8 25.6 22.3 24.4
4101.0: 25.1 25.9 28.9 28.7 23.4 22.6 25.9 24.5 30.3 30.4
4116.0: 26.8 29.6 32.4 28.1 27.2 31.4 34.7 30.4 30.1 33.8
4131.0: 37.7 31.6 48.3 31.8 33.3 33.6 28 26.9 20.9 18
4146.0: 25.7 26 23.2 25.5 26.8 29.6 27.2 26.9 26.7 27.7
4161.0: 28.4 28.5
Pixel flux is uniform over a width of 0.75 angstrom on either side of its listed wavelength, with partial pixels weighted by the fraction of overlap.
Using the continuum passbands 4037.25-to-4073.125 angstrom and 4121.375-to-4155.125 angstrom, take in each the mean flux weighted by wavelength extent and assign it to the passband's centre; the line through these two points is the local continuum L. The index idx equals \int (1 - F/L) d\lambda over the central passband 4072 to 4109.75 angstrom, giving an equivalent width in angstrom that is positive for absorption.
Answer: 1.3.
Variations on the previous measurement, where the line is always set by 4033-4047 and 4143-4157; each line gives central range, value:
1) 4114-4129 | -2.6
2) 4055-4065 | -0.4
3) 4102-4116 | -0.4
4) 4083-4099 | -1.9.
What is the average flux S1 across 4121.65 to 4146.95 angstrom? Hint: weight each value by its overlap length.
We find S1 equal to 30.8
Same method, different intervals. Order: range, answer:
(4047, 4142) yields 28.8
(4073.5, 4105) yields 27.8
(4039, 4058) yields 27.9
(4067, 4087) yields 26.6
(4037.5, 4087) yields 27.4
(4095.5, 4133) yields 28.4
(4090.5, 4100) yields 27.6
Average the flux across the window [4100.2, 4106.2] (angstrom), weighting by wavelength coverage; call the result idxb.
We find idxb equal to 27.1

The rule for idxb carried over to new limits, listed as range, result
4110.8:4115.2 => 28.4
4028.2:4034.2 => 28.8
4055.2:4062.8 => 27.7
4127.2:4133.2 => 33.3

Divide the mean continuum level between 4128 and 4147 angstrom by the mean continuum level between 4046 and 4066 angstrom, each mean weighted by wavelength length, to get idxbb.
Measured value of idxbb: 1.1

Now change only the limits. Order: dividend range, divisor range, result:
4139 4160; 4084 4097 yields 0.84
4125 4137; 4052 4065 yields 1.21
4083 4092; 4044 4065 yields 1.15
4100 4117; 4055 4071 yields 0.97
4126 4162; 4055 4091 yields 1.04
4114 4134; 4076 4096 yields 1.10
